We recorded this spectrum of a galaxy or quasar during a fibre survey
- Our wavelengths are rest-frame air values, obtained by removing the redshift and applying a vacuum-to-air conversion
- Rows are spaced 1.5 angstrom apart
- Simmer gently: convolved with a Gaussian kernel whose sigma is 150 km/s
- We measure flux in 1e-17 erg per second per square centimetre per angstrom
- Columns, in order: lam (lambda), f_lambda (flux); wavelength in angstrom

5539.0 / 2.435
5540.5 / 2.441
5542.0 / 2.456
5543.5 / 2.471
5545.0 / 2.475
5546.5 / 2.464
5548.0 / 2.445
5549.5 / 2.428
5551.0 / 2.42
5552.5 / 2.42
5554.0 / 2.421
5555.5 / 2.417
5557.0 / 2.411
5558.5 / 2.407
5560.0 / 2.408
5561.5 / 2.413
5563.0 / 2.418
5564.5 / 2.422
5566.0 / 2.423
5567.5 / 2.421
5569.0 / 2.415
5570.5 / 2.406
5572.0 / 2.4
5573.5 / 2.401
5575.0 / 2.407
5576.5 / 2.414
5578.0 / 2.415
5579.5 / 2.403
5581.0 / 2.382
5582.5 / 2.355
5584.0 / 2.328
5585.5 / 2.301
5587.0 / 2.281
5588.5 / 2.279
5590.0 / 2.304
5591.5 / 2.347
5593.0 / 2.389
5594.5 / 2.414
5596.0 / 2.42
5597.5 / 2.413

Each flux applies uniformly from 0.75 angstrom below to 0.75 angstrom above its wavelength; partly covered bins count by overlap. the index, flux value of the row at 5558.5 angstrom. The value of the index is 2.407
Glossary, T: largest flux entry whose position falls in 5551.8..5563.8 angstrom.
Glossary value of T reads 2.421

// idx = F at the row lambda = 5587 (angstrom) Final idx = 2.281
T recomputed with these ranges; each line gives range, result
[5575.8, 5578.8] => 2.415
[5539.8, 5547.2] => 2.475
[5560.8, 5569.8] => 2.423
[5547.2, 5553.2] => 2.445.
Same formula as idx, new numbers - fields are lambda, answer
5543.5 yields 2.471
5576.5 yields 2.414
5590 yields 2.304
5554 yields 2.421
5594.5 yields 2.414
